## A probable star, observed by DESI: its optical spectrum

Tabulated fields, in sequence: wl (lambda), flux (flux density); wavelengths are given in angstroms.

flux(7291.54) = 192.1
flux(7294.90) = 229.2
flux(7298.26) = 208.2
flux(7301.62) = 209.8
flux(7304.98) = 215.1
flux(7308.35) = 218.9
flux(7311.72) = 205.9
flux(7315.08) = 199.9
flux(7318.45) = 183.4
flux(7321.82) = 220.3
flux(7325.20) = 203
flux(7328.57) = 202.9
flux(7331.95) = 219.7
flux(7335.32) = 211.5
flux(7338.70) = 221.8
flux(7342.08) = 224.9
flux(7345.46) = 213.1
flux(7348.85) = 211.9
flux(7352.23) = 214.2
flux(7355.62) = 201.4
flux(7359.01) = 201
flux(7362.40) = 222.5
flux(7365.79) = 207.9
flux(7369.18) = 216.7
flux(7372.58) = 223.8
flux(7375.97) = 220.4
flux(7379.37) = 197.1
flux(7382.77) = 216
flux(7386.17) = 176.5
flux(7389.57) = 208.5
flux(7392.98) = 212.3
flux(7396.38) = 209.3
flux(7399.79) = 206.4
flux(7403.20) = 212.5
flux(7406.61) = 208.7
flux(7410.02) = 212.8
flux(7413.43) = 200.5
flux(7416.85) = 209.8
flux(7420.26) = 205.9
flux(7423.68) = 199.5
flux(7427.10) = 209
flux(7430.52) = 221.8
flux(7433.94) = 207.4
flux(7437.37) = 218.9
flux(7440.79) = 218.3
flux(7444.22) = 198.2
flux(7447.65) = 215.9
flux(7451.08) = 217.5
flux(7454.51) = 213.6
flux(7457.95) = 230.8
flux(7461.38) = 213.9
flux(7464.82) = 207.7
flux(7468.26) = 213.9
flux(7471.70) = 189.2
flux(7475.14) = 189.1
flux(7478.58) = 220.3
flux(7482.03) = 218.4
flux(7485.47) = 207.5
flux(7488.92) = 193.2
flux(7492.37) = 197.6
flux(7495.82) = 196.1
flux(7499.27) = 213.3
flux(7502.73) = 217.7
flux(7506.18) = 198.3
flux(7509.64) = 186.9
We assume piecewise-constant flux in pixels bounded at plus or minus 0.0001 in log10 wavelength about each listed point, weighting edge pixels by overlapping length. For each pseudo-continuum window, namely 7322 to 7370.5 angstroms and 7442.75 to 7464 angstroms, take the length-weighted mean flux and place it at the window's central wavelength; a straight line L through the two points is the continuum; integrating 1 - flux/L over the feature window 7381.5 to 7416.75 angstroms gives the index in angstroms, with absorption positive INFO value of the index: 1.2 angstroms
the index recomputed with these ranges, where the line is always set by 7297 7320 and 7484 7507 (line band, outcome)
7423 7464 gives -1.95 angstroms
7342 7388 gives -1.06 angstroms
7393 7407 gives -0.33 angstroms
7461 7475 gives 0.03 angstroms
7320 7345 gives -1.09 angstroms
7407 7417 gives -0.14 angstroms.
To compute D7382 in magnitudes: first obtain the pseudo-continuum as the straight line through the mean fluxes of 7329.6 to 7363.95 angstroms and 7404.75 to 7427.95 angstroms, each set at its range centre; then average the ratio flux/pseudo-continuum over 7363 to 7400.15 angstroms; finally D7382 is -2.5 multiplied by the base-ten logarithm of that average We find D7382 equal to 0.01 mag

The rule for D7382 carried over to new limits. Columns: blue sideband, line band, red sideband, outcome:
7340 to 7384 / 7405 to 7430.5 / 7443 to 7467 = 0.03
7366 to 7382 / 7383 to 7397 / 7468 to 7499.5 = 0.05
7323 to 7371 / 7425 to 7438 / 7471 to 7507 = -0.03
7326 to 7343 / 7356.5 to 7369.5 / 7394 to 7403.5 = 0.01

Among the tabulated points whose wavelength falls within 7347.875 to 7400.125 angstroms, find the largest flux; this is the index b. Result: 223.8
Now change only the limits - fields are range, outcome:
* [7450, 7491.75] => 230.8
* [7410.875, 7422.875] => 209.8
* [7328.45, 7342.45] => 224.9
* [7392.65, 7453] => 221.8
